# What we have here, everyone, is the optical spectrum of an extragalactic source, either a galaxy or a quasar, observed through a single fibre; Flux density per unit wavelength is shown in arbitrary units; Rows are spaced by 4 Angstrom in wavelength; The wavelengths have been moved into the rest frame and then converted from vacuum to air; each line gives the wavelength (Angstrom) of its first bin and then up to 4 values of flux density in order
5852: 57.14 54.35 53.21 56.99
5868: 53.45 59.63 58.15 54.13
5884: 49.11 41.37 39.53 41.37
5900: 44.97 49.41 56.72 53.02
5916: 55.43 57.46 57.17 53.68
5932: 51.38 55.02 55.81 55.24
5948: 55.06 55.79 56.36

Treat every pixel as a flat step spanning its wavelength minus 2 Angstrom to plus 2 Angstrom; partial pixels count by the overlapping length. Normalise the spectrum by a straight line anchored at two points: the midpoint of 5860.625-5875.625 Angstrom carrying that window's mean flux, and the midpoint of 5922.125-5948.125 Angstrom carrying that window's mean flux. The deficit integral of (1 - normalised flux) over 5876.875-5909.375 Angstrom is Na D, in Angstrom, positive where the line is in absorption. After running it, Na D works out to 5.0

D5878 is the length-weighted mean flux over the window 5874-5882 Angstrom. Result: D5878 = 56.1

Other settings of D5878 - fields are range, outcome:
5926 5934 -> 52.5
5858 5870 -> 54.6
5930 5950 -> 54.5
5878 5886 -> 51.6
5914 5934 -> 55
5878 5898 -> 45.1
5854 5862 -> 53.8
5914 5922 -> 56.4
